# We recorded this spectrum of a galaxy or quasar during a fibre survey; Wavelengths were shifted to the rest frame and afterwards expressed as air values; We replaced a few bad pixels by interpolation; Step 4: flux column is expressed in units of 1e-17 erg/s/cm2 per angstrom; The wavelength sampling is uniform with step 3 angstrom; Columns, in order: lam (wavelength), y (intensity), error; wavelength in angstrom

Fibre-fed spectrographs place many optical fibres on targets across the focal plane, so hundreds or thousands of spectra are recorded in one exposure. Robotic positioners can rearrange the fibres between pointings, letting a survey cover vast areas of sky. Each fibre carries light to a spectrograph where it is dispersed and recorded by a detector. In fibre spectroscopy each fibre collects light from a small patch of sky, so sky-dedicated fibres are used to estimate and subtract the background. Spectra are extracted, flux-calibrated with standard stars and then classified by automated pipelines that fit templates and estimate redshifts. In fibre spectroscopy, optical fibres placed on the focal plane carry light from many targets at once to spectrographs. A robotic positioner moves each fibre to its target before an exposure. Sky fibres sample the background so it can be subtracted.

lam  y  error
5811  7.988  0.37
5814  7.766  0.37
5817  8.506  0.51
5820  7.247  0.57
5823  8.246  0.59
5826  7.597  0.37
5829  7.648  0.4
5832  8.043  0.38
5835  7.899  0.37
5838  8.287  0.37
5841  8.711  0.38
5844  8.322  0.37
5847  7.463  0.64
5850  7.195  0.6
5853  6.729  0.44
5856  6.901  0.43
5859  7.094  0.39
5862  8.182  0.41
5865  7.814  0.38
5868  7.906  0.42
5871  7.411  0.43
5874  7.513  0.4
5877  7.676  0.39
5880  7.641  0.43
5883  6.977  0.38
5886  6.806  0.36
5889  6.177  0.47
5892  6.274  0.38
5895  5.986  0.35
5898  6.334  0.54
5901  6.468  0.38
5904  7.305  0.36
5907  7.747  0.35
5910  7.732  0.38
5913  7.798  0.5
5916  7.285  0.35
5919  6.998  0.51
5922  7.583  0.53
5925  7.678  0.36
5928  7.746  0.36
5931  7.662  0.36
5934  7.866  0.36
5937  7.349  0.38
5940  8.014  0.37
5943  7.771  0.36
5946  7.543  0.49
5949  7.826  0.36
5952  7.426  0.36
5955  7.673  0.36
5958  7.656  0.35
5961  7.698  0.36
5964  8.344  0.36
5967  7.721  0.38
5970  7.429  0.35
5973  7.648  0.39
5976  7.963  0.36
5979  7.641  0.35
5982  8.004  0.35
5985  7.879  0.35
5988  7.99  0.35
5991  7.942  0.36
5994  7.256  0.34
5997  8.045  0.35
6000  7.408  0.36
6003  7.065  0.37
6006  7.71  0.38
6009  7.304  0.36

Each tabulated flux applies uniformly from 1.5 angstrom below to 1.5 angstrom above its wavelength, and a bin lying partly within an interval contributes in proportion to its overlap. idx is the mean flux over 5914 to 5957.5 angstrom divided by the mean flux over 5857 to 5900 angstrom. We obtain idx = 1.07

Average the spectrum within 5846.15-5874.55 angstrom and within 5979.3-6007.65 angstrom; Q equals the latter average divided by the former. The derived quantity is 1.0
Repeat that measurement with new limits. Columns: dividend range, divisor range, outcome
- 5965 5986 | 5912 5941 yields 1.02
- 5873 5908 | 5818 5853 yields 0.88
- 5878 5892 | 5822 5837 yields 0.87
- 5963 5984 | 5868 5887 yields 1.06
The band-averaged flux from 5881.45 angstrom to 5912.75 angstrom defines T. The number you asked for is 6.82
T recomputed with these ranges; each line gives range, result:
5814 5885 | 7.69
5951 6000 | 7.76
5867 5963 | 7.36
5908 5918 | 7.58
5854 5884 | 7.51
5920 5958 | 7.67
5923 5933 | 7.7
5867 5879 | 7.62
